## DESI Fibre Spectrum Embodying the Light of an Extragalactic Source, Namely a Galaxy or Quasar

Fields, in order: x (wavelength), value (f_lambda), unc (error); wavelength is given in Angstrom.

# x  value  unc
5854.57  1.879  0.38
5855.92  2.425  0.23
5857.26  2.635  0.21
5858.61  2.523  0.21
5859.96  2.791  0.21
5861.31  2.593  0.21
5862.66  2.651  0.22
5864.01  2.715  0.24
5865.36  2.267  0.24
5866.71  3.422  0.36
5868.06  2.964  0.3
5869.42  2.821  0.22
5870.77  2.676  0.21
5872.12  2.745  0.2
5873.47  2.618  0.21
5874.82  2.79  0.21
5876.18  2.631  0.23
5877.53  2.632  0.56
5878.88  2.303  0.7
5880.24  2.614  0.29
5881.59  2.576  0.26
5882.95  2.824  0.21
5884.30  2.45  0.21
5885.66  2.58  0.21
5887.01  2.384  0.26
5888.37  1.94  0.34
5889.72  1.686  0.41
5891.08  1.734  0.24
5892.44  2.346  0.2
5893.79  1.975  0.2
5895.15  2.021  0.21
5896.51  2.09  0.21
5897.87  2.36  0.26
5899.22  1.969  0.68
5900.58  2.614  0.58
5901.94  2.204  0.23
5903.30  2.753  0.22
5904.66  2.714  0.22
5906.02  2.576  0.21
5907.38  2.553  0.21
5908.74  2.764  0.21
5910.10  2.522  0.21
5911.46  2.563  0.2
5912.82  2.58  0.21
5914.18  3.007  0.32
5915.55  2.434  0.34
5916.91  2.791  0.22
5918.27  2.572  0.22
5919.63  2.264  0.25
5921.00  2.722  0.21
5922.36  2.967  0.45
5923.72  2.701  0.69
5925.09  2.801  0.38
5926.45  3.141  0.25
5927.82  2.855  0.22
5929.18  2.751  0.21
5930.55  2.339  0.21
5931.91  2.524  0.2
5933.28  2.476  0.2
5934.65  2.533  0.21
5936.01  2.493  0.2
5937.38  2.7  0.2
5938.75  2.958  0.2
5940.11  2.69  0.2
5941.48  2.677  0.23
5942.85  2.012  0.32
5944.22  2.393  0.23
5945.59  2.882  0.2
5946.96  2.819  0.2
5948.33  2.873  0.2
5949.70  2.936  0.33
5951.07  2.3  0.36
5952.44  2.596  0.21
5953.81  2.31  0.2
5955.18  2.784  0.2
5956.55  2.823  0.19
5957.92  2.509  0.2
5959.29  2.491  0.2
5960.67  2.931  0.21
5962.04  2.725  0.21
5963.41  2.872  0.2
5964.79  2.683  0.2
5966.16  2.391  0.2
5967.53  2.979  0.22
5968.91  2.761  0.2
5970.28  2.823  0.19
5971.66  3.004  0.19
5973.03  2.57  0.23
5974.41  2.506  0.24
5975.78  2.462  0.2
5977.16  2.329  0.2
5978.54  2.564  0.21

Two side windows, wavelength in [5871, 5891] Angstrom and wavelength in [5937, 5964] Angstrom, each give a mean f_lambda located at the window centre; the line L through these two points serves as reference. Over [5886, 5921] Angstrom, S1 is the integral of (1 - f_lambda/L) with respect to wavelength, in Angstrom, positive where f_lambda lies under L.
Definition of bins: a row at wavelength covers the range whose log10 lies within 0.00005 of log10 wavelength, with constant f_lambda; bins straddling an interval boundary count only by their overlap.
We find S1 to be 2.02 Angstrom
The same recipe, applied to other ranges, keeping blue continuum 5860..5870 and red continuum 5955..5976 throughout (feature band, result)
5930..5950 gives 0.8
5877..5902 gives 4.4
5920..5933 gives 0.0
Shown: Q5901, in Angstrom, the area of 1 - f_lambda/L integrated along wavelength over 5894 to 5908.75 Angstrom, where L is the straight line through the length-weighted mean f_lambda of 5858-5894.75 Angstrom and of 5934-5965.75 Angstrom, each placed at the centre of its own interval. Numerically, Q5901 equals 1.0 Angstrom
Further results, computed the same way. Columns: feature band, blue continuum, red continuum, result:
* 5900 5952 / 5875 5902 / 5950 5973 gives -3.0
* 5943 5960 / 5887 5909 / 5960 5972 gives 0.3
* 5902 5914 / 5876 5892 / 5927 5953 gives -0.7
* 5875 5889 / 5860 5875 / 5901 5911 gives 1.0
